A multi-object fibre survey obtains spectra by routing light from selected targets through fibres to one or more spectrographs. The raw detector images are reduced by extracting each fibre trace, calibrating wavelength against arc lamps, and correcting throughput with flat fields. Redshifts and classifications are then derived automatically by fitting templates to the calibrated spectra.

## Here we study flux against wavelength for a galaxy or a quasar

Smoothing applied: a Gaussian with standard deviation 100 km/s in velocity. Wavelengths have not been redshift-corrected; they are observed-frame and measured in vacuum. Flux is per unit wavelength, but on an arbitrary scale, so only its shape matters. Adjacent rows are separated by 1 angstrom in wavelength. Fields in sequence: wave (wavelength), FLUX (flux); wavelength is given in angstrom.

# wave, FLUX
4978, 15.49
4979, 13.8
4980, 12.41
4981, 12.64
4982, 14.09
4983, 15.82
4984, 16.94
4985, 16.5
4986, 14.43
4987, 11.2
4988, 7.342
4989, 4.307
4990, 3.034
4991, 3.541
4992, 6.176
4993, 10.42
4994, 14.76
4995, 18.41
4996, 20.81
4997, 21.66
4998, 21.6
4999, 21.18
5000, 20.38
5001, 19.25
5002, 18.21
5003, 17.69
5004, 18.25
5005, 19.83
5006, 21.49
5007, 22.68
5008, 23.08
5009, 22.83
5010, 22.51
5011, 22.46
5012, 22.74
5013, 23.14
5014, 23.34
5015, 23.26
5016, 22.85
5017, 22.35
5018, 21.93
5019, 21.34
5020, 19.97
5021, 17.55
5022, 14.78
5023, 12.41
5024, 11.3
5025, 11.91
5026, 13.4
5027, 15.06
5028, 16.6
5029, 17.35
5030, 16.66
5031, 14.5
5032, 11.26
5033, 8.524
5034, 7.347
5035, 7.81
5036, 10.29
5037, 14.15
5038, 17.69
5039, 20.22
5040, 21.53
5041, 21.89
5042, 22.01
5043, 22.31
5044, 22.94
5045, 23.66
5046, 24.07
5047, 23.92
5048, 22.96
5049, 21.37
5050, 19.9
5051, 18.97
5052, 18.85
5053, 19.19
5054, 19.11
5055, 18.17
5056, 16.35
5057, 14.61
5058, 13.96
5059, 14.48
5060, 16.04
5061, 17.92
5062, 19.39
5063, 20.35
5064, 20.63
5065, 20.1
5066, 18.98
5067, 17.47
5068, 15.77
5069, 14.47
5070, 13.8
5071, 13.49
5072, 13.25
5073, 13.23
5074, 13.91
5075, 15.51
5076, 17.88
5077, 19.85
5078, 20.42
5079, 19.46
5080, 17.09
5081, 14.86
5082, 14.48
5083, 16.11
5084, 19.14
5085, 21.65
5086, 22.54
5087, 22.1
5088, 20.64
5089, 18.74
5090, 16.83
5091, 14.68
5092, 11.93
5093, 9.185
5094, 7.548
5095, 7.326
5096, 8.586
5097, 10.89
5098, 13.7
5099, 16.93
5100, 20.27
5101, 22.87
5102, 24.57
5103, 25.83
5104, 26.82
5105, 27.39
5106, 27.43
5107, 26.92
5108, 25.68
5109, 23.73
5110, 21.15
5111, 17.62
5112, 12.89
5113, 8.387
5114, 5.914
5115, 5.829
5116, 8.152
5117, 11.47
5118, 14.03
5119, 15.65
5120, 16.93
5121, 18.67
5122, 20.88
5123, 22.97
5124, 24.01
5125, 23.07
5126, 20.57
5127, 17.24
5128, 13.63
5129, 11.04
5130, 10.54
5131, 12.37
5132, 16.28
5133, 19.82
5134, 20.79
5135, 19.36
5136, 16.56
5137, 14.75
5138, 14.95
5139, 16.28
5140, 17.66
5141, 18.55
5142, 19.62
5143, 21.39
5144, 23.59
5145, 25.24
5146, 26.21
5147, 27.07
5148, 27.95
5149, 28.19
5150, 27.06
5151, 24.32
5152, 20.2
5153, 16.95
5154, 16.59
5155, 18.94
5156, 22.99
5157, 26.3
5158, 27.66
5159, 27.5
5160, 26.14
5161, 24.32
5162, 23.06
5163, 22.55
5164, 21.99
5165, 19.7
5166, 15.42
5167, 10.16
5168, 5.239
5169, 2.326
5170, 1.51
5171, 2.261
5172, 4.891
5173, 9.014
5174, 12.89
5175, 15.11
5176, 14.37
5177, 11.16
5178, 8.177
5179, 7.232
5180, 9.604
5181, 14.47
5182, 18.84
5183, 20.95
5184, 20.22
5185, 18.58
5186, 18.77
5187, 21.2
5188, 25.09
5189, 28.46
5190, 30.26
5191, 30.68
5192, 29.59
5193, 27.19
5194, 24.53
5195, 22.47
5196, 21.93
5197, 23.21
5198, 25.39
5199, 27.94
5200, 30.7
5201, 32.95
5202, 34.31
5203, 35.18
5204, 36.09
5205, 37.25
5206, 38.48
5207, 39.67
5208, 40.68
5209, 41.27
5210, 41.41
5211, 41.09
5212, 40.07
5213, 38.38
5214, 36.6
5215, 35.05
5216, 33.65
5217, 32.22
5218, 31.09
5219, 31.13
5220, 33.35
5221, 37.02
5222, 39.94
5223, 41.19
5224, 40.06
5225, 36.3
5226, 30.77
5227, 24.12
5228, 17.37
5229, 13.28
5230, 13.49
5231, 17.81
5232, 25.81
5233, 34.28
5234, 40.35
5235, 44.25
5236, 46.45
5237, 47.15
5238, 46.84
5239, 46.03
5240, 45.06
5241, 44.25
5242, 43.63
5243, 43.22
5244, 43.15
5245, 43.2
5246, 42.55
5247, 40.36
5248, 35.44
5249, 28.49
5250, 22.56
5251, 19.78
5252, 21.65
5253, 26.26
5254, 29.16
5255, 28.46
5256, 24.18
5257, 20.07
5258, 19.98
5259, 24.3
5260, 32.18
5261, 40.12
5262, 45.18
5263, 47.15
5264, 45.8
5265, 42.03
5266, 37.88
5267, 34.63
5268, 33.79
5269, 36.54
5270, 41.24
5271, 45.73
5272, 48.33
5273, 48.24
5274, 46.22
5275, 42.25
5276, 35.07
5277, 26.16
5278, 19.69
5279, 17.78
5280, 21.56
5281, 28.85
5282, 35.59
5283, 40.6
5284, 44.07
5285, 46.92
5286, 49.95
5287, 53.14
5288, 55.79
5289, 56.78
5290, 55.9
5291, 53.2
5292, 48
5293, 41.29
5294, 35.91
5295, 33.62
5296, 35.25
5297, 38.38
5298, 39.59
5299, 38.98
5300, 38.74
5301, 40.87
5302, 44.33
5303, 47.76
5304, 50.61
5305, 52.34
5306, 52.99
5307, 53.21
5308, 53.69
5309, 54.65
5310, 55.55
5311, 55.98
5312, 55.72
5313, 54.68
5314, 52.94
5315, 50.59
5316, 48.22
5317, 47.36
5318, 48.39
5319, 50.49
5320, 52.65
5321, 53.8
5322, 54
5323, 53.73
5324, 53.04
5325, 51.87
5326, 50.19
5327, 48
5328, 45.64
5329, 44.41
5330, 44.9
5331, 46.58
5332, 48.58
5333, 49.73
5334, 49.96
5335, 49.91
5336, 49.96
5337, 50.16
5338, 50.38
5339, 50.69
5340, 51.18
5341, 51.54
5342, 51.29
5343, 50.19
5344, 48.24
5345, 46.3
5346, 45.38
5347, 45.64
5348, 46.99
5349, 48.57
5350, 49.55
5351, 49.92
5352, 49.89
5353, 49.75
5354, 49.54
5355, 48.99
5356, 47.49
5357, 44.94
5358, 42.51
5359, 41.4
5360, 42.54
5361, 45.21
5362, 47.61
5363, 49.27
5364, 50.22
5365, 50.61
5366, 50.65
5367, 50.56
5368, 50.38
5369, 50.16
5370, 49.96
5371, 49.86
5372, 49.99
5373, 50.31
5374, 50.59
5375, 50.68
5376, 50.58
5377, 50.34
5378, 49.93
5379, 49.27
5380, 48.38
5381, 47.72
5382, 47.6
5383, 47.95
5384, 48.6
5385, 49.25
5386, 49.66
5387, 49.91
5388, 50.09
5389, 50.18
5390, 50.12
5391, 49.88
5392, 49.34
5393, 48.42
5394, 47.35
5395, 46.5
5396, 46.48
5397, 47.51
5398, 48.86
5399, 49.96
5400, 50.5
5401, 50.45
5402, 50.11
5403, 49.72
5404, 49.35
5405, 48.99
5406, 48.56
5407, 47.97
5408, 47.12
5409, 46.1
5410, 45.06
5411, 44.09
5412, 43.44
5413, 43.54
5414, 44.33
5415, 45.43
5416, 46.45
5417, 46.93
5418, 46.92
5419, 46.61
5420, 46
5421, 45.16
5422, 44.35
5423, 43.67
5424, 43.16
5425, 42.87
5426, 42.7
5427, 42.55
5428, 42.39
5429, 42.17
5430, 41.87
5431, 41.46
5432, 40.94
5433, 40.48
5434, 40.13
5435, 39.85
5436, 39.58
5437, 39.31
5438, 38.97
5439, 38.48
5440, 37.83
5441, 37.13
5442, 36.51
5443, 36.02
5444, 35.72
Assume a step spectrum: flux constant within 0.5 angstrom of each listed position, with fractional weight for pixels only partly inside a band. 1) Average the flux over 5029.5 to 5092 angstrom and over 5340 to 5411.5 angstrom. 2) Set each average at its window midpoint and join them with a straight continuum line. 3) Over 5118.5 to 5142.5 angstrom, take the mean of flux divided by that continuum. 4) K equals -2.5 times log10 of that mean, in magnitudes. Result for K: 0.35 mag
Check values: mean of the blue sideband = 17.5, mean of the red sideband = 48.6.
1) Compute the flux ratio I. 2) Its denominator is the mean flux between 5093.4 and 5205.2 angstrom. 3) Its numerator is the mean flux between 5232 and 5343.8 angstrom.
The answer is 2.22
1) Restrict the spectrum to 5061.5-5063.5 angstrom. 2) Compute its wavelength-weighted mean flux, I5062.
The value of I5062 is 19.9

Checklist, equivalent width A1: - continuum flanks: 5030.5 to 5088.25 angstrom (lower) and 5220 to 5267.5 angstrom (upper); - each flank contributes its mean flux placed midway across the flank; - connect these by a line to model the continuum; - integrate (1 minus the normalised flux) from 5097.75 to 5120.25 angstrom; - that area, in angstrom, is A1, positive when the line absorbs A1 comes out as 3.7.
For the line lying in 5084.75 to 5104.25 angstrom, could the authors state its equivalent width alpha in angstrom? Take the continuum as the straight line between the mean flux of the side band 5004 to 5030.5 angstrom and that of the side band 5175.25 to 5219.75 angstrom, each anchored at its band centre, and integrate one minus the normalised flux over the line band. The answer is 5.1 angstrom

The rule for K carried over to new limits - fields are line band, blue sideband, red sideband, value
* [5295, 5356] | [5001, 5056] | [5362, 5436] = -0.18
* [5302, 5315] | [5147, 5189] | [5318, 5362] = -0.22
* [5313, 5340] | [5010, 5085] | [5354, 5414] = -0.16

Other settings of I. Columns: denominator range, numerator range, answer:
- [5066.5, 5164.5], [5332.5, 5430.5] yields 2.58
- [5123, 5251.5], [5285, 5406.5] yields 1.89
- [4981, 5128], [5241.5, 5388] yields 2.58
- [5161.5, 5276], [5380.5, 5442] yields 1.53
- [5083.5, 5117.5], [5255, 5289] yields 2.18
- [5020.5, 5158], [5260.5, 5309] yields 2.37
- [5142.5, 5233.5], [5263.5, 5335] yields 1.82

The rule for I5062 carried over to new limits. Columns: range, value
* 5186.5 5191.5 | 27.1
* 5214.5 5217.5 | 33.6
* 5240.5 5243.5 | 43.7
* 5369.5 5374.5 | 50.1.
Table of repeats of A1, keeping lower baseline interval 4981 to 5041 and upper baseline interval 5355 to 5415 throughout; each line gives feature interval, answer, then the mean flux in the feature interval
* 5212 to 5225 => -0.7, 36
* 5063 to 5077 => 3.4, 16.3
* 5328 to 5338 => -1.0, 48.2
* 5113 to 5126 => 5.2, 15.5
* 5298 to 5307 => -1.0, 45.9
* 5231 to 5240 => -1.2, 40.3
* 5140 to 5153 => 2.1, 23.6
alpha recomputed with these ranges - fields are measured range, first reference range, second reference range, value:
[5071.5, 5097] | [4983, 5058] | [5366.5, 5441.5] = 7.4 angstrom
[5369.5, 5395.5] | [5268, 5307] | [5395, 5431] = -2.5 angstrom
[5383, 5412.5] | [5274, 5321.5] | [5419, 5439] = -3.9 angstrom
